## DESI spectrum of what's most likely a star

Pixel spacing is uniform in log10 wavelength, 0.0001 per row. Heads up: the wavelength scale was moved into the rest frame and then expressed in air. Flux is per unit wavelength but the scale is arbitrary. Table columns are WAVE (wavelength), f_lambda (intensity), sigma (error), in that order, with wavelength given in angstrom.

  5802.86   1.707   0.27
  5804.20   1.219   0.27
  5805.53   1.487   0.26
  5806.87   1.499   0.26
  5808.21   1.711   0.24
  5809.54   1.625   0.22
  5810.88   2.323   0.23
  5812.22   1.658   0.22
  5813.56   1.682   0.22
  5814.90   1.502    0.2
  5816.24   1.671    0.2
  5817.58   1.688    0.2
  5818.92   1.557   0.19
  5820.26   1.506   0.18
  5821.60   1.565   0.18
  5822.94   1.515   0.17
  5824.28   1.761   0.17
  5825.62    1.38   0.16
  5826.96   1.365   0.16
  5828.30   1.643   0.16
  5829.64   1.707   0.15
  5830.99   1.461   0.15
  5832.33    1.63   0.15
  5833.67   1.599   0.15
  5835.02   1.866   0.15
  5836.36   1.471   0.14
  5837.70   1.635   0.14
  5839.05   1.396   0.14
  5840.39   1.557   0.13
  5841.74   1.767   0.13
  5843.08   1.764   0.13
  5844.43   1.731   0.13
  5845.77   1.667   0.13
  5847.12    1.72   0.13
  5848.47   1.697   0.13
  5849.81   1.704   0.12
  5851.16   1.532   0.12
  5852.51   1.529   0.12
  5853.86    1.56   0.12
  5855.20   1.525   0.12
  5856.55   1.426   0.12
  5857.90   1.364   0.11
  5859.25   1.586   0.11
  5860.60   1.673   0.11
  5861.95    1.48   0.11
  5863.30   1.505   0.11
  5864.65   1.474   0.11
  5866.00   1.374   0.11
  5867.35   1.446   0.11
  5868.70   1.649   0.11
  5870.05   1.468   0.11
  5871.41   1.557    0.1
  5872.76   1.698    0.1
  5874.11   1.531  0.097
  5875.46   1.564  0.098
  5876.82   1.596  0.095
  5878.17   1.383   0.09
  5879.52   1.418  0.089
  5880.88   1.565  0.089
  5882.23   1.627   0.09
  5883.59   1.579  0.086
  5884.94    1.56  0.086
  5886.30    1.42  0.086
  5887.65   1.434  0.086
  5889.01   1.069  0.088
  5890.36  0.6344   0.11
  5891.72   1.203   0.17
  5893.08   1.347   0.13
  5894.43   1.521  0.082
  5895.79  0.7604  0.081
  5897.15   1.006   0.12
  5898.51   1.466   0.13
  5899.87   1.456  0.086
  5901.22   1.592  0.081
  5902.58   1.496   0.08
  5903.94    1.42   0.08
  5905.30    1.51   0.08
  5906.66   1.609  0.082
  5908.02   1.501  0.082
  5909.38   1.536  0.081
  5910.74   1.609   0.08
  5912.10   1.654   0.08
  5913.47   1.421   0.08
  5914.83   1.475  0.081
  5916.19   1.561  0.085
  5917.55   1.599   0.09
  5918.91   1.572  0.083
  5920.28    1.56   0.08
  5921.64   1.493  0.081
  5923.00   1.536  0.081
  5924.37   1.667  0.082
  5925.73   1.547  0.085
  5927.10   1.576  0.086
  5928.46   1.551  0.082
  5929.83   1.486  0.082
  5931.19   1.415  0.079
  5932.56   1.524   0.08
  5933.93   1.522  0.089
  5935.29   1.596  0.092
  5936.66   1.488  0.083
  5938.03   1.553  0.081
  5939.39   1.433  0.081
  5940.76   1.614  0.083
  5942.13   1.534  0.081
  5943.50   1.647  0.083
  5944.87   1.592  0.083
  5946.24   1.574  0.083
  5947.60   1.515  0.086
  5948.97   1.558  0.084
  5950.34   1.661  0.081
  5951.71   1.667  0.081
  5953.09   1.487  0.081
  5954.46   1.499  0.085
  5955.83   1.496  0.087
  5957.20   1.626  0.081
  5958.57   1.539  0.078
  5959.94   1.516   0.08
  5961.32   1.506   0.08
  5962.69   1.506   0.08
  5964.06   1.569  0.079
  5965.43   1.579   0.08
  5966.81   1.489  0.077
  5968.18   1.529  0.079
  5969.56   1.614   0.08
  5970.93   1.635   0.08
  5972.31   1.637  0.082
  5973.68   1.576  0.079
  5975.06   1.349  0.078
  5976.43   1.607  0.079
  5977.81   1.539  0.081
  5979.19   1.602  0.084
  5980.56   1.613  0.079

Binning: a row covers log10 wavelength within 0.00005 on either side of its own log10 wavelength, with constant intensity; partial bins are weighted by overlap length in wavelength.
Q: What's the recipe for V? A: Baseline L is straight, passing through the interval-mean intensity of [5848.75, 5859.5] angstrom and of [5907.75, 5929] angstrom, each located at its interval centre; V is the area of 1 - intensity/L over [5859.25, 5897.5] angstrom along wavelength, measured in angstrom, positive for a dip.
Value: 3.0 angstrom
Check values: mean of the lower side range 1.53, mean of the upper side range 1.55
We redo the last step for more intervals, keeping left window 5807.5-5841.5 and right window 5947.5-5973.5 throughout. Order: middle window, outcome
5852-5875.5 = 1.20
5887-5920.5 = 3.94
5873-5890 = 1.35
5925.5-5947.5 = 0.44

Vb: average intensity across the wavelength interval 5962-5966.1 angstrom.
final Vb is 1.55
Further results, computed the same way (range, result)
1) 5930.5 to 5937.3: 1.51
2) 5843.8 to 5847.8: 1.71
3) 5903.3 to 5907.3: 1.51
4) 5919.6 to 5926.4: 1.56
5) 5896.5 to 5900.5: 1.31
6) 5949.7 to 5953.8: 1.6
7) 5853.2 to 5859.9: 1.49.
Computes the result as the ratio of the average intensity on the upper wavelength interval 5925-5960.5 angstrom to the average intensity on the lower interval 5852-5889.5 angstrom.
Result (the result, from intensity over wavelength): 1.03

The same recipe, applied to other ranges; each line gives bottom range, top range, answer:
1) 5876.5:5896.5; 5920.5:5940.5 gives 1.15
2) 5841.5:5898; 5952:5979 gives 1.05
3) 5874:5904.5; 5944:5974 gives 1.14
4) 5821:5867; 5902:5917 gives 0.97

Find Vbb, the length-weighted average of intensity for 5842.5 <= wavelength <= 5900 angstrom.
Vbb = 1.47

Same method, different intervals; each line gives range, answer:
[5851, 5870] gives 1.51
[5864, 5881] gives 1.52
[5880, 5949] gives 1.47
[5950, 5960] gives 1.56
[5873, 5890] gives 1.47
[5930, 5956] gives 1.55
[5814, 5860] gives 1.59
